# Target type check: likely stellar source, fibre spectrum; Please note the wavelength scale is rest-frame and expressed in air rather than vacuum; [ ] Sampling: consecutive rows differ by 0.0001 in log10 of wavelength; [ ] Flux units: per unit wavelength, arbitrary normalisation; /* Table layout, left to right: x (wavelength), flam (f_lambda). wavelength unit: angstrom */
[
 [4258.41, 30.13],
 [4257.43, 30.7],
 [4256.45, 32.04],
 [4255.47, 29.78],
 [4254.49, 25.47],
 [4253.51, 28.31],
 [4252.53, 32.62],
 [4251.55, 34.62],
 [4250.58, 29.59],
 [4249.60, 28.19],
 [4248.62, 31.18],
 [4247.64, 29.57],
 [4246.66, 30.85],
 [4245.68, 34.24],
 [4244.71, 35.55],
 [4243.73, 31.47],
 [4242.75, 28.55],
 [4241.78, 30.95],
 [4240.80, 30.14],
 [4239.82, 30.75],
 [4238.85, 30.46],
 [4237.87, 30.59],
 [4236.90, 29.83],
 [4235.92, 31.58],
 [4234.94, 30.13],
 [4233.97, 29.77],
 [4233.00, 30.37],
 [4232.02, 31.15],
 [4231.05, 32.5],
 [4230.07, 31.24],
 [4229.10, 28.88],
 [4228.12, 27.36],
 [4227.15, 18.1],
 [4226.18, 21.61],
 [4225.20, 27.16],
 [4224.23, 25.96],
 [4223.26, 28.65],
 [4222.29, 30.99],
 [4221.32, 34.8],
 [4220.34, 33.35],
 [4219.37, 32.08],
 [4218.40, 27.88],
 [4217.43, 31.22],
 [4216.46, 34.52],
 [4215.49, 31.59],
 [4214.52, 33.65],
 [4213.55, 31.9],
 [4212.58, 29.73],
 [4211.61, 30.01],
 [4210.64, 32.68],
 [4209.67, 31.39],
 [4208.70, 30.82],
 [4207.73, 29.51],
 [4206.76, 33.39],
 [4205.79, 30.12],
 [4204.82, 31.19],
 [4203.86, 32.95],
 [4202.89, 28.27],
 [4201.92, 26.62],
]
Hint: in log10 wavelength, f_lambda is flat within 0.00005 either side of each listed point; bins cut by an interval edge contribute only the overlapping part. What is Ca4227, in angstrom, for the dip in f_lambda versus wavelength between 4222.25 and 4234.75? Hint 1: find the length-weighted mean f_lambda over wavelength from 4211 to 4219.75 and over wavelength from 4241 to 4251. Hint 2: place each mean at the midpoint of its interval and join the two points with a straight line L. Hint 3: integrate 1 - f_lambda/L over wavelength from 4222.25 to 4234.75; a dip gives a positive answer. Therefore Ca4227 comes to 1.33 angstrom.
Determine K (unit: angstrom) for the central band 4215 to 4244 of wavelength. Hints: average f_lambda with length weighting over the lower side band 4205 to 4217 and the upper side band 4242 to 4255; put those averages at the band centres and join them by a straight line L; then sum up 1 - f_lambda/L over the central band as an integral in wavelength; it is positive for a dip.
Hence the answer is 1.3 angstrom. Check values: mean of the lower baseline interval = 31.6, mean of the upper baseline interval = 30.8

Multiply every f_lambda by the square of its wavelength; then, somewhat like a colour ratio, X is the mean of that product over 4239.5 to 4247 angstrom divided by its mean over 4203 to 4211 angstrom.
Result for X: 1.0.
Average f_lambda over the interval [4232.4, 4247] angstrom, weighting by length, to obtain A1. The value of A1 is 31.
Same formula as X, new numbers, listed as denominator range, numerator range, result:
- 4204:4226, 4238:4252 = 1.02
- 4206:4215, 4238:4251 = 1.00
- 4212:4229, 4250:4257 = 1.05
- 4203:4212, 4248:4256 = 0.98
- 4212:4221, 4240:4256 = 0.98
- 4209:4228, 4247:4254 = 1.04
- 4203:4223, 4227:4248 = 0.97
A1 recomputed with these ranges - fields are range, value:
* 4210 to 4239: 30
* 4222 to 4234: 27.9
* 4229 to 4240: 30.7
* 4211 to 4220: 31.5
